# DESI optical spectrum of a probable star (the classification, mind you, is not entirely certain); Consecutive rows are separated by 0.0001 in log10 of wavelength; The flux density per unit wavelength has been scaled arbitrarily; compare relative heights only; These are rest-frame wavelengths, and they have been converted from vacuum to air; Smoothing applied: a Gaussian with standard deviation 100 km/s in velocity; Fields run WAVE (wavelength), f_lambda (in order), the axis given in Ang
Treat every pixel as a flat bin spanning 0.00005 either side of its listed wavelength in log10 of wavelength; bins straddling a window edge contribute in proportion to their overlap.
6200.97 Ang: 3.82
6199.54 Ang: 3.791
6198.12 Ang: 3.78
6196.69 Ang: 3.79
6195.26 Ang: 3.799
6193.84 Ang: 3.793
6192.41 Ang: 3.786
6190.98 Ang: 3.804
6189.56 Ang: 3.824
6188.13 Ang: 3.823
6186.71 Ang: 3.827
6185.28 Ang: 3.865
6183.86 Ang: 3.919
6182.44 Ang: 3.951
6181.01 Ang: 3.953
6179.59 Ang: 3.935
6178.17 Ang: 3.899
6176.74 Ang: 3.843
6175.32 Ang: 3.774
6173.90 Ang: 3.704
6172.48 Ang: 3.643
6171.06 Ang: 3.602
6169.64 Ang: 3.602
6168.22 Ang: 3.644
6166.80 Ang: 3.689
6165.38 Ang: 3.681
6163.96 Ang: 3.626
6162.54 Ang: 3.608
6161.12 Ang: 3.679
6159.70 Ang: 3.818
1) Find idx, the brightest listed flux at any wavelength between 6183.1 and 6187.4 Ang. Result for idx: 3.919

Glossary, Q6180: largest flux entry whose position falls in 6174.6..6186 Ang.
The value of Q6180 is 3.953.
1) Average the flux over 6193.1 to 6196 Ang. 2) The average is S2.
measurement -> 3.79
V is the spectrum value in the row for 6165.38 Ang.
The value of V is 3.681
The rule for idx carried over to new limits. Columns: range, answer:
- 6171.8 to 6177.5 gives 3.843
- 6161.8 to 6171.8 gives 3.689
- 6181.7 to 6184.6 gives 3.951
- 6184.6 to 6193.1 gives 3.865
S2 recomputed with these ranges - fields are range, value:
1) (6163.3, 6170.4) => 3.65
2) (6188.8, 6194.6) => 3.8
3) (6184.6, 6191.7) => 3.83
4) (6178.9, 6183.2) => 3.95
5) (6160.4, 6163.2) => 3.64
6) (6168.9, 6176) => 3.67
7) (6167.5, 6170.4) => 3.62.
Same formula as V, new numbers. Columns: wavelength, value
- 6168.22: 3.644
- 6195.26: 3.799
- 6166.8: 3.689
